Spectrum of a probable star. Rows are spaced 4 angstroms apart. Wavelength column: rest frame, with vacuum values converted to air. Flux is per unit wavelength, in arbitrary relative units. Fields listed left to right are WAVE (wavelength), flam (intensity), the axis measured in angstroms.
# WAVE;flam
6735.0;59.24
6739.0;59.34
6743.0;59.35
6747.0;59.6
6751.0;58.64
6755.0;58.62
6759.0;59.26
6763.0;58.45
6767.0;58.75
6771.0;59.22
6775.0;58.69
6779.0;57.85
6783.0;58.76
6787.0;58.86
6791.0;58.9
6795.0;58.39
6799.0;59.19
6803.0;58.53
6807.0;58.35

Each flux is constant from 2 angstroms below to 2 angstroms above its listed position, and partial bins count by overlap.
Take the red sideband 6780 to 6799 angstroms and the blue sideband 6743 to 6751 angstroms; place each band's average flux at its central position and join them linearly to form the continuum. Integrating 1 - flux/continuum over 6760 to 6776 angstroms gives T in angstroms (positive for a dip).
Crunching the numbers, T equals 0.1 angstroms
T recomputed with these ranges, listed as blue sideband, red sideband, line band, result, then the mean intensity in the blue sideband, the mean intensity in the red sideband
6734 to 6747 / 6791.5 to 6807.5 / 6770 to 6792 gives 0.1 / 59.4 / 58.7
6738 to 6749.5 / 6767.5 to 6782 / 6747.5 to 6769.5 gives 0.1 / 59.4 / 58.6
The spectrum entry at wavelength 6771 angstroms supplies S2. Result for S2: 59.22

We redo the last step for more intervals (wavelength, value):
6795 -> 58.39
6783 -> 58.76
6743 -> 59.35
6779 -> 57.85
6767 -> 58.75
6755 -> 58.62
